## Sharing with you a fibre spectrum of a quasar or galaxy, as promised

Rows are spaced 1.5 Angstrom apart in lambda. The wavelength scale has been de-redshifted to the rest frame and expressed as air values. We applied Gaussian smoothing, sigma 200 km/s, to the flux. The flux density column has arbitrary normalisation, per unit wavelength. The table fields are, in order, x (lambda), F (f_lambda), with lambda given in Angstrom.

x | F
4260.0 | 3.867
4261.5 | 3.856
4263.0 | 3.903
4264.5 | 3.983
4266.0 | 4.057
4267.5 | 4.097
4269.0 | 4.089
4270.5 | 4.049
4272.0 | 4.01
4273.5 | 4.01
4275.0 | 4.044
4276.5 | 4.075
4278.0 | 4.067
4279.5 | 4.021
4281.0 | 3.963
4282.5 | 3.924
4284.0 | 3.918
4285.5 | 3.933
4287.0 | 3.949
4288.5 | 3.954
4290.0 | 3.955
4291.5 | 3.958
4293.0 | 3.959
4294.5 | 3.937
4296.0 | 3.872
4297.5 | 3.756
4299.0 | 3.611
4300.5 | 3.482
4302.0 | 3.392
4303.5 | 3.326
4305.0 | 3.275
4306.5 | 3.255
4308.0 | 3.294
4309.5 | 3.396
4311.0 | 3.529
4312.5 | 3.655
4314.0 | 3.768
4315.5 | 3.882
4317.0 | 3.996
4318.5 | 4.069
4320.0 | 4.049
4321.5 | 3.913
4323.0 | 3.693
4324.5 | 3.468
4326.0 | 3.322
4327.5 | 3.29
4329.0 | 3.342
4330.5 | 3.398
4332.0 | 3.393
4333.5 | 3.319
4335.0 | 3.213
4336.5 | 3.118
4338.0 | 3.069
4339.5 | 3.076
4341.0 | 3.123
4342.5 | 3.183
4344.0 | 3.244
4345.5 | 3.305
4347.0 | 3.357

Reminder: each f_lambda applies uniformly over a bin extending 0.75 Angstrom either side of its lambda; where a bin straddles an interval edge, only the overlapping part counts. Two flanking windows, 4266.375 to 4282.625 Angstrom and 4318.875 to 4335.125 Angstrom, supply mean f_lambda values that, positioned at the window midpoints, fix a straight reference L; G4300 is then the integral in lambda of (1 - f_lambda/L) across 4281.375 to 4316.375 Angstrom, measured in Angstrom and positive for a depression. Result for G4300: 0.9 Angstrom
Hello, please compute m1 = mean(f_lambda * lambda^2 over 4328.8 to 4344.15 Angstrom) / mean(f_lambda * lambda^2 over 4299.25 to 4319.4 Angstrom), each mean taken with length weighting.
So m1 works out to 0.9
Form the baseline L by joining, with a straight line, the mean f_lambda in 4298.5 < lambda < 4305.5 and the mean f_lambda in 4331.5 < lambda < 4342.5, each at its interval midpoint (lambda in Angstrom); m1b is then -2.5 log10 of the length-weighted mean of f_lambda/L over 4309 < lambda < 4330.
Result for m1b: -0.115 mag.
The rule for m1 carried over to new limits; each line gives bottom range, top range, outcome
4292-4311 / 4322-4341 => 0.94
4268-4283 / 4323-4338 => 0.85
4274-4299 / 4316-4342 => 0.90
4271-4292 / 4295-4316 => 0.90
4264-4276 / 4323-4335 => 0.86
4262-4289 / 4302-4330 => 0.91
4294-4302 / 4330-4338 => 0.90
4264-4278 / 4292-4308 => 0.90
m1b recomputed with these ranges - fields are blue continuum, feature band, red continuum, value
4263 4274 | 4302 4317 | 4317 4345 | 0.037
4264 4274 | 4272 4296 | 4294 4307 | -0.048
